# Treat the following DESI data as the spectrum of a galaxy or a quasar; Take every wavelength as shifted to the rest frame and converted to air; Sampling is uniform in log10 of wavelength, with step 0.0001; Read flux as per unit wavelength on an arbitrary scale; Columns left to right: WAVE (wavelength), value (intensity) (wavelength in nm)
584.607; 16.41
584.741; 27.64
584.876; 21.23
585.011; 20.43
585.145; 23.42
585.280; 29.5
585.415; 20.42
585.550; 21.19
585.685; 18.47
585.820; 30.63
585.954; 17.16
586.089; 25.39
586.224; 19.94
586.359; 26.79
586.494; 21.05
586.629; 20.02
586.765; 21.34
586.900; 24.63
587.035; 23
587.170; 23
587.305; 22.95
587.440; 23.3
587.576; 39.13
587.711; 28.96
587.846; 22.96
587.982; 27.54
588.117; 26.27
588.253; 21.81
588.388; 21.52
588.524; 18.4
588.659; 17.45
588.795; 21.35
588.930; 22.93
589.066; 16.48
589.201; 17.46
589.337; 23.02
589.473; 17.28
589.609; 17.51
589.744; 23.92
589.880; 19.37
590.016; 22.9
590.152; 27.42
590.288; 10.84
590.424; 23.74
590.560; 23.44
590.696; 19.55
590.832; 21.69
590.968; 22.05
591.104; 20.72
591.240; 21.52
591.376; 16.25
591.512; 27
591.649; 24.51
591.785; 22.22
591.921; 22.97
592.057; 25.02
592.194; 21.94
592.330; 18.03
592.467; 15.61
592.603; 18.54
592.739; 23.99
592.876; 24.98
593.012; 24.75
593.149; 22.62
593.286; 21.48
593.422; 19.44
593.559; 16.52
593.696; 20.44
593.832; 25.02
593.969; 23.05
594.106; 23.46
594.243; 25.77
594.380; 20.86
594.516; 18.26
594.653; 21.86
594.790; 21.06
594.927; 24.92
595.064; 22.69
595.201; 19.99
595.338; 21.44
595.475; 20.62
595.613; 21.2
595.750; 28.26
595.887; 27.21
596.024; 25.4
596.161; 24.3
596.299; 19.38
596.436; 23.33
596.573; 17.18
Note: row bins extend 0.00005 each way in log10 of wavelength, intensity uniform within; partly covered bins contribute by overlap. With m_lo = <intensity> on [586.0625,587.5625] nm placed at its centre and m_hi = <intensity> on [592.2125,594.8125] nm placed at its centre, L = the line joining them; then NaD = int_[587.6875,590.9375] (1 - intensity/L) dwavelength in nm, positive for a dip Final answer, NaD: 0.19 nm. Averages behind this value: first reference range 23.4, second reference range 21.4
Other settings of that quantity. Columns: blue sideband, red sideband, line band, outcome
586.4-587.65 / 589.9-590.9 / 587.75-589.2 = 0.09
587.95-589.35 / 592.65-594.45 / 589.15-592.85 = 0.10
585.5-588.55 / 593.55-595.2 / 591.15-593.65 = 0.12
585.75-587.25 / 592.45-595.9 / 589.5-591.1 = 0.11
